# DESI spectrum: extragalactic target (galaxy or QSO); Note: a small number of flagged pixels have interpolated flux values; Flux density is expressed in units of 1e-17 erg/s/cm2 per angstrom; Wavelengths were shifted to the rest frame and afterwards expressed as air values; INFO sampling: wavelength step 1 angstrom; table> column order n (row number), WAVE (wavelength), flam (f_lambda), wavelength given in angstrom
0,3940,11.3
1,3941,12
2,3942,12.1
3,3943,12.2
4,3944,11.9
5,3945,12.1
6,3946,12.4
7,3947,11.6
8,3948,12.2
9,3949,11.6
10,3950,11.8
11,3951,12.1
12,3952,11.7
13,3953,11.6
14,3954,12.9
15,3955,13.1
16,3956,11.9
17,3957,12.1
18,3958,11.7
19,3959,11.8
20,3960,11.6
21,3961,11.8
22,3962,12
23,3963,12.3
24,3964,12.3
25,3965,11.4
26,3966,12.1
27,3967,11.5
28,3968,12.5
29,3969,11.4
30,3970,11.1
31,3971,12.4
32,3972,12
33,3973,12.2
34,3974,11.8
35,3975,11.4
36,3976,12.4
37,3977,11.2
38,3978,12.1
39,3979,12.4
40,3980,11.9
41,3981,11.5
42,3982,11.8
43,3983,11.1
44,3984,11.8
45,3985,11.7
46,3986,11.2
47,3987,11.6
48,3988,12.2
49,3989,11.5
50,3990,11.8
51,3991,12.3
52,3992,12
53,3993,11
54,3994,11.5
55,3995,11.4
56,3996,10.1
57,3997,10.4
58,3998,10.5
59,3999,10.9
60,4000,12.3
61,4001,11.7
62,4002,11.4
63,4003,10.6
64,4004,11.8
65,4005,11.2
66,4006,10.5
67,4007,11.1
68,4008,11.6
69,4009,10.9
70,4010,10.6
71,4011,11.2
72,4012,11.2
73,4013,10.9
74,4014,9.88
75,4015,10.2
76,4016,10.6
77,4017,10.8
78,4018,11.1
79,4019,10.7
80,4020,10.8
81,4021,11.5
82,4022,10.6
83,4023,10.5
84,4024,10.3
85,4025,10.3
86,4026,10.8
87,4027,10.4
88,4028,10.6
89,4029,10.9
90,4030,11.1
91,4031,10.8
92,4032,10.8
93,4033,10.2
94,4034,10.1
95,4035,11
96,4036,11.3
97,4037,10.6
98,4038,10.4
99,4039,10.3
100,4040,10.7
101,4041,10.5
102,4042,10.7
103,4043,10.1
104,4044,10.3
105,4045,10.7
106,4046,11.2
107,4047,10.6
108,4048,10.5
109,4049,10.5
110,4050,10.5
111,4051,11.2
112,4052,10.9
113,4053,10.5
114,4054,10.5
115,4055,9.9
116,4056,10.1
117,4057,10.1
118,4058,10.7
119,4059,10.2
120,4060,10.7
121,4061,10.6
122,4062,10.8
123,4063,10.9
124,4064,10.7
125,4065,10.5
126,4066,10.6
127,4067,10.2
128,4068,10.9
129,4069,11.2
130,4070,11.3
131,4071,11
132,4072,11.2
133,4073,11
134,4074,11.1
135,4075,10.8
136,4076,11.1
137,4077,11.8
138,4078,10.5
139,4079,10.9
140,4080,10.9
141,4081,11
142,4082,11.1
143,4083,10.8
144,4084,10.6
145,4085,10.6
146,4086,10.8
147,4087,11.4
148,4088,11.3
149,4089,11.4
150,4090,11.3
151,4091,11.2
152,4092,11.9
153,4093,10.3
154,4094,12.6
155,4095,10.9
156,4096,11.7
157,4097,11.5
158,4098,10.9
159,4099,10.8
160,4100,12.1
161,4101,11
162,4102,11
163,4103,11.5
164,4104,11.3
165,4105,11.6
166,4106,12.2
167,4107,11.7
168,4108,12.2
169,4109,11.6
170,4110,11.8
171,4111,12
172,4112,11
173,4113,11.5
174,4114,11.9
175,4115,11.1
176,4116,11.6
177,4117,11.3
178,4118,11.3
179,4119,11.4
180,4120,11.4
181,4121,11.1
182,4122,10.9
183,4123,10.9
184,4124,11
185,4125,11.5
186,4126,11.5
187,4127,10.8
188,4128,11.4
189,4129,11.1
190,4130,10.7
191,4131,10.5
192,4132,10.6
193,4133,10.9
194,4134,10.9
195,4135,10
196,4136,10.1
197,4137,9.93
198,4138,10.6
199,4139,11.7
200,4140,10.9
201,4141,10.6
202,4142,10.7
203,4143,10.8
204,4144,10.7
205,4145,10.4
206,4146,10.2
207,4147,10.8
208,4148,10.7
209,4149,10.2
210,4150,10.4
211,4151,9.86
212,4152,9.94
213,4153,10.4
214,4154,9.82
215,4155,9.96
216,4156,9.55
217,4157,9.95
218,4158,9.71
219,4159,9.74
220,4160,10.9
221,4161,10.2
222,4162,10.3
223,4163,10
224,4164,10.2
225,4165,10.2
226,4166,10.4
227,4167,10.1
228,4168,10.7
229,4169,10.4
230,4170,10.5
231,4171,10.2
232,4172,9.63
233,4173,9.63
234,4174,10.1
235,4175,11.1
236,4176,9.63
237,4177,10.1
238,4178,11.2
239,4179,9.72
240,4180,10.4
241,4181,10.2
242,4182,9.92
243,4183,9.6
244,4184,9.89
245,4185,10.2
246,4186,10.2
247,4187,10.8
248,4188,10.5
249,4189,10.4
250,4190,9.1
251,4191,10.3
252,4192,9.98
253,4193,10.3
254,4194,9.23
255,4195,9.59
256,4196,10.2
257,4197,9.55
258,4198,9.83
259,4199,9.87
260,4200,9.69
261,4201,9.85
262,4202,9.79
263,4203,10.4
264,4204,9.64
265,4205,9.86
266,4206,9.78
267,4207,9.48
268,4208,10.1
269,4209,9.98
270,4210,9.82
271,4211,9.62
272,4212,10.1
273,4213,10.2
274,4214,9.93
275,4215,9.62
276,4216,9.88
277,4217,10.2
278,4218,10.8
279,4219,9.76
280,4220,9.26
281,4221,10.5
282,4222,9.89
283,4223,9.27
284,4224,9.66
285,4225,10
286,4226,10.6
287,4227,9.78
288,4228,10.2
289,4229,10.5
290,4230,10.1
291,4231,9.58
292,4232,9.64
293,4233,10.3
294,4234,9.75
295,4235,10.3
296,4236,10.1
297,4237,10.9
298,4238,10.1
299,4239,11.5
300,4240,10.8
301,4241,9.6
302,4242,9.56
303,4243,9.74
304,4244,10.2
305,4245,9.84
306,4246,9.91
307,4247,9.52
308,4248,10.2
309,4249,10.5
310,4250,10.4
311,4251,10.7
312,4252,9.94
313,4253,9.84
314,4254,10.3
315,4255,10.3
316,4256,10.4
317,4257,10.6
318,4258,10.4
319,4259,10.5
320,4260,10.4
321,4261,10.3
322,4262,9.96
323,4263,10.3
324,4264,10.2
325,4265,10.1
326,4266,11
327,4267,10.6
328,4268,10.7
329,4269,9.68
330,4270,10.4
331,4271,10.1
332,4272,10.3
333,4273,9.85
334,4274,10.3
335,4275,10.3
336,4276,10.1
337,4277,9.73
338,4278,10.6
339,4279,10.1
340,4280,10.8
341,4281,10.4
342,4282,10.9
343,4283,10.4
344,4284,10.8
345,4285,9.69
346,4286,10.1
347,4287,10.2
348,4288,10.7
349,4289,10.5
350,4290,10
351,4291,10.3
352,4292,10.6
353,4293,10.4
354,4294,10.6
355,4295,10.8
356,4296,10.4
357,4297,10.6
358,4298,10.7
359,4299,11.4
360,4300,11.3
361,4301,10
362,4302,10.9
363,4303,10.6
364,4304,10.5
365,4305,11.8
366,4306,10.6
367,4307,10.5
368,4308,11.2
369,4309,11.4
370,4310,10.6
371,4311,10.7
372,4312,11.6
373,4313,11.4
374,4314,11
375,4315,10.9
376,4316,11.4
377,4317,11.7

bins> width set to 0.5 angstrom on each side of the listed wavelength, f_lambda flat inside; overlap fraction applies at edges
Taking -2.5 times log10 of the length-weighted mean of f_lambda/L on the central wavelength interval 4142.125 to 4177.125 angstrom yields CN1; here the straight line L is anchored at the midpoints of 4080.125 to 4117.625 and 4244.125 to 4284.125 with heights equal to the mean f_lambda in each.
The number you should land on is 0.08 mag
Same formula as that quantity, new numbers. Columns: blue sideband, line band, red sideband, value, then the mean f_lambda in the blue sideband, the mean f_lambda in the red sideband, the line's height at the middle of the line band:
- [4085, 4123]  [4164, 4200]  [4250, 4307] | 0.09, 11.4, 10.4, 11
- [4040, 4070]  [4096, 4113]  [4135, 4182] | -0.11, 10.6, 10.3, 10.4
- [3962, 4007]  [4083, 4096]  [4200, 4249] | -0.03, 11.6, 10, 10.9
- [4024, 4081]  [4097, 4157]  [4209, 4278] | -0.05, 10.7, 10.1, 10.5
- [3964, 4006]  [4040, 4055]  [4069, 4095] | 0.07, 11.6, 11.1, 11.3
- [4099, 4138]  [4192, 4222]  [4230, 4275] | 0.07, 11.2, 10.2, 10.6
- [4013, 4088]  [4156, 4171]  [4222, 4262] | 0.02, 10.7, 10.2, 10.4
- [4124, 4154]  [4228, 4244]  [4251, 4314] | 0.04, 10.6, 10.5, 10.5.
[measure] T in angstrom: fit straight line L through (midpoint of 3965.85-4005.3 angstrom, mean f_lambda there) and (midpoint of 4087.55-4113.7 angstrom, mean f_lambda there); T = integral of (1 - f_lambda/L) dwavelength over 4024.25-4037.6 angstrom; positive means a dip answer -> 1.01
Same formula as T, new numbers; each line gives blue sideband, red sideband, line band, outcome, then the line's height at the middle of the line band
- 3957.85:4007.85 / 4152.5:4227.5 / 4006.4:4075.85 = 2.9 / 11.2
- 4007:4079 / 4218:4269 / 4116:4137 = -0.9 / 10.5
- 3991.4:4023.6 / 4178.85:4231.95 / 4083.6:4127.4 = -3.7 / 10.5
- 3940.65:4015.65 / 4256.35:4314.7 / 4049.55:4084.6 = 1.7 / 11.3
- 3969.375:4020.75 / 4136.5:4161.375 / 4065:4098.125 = -0.9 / 10.8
